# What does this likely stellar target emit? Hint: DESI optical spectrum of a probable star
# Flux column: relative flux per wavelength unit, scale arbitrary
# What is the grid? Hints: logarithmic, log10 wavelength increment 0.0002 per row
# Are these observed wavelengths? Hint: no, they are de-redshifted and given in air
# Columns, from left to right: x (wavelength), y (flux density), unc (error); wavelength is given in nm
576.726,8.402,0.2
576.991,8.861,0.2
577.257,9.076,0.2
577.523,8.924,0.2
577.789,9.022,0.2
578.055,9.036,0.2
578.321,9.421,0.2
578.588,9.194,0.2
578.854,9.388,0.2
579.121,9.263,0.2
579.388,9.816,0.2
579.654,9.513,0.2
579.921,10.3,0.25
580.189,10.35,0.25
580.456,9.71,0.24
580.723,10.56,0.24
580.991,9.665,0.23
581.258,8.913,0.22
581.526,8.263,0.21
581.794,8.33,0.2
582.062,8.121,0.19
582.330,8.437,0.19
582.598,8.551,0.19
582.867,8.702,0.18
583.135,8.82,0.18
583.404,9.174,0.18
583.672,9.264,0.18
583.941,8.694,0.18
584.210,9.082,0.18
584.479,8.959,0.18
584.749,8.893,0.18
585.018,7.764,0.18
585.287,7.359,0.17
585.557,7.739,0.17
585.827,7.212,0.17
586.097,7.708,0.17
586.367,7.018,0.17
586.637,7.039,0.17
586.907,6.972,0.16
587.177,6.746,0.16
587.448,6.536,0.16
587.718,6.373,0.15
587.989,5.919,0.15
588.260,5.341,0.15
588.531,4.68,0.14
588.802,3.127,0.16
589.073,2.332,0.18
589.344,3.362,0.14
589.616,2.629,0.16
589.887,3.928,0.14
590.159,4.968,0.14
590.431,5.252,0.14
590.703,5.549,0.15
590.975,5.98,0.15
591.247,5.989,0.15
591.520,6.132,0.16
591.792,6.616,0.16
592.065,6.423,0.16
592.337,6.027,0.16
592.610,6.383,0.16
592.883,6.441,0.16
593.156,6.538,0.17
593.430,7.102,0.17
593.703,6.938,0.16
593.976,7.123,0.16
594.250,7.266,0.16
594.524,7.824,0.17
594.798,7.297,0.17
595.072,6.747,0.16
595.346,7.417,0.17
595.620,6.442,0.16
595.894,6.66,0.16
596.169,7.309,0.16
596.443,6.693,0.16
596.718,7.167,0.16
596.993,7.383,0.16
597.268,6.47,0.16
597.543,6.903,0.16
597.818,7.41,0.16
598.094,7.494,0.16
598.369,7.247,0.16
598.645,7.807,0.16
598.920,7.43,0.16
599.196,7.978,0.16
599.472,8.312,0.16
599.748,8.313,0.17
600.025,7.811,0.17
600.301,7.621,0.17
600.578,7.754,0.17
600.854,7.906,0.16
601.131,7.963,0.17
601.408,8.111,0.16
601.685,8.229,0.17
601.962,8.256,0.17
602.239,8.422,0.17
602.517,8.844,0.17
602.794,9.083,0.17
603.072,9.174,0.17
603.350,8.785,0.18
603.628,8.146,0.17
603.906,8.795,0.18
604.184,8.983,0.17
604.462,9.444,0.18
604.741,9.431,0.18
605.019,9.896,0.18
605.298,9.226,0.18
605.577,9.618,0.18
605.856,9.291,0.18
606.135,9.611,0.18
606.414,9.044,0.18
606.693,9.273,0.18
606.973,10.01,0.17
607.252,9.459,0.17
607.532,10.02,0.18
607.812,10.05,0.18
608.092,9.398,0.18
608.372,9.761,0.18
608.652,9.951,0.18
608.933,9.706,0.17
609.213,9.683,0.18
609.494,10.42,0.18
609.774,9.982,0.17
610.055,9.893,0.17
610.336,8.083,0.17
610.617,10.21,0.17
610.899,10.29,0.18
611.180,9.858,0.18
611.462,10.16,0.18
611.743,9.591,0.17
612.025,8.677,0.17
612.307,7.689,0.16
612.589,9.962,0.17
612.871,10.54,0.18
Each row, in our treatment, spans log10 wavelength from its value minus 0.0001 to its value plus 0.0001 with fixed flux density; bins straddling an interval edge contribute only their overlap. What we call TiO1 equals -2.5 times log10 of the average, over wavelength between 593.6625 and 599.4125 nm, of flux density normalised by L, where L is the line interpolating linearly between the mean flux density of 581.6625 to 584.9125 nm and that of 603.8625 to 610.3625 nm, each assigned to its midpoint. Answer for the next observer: 0.266 mag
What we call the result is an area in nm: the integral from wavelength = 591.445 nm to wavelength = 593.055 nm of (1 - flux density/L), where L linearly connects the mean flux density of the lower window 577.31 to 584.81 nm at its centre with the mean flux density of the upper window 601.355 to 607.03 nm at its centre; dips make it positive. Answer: 0.49 nm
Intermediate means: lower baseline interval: 9.16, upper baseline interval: 9.03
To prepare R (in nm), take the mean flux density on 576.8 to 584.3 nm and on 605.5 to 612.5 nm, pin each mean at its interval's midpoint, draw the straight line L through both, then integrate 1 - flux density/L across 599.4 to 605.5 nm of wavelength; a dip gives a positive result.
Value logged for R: 0.58 nm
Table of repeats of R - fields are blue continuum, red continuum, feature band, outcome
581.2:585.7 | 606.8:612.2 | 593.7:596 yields 0.50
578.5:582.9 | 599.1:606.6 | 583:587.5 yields 0.58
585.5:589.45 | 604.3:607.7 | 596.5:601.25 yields 0.32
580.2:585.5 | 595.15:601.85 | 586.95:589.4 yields 0.97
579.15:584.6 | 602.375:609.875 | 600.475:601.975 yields 0.22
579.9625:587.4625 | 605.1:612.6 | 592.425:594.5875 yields 0.48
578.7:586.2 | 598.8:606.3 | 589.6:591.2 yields 0.70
